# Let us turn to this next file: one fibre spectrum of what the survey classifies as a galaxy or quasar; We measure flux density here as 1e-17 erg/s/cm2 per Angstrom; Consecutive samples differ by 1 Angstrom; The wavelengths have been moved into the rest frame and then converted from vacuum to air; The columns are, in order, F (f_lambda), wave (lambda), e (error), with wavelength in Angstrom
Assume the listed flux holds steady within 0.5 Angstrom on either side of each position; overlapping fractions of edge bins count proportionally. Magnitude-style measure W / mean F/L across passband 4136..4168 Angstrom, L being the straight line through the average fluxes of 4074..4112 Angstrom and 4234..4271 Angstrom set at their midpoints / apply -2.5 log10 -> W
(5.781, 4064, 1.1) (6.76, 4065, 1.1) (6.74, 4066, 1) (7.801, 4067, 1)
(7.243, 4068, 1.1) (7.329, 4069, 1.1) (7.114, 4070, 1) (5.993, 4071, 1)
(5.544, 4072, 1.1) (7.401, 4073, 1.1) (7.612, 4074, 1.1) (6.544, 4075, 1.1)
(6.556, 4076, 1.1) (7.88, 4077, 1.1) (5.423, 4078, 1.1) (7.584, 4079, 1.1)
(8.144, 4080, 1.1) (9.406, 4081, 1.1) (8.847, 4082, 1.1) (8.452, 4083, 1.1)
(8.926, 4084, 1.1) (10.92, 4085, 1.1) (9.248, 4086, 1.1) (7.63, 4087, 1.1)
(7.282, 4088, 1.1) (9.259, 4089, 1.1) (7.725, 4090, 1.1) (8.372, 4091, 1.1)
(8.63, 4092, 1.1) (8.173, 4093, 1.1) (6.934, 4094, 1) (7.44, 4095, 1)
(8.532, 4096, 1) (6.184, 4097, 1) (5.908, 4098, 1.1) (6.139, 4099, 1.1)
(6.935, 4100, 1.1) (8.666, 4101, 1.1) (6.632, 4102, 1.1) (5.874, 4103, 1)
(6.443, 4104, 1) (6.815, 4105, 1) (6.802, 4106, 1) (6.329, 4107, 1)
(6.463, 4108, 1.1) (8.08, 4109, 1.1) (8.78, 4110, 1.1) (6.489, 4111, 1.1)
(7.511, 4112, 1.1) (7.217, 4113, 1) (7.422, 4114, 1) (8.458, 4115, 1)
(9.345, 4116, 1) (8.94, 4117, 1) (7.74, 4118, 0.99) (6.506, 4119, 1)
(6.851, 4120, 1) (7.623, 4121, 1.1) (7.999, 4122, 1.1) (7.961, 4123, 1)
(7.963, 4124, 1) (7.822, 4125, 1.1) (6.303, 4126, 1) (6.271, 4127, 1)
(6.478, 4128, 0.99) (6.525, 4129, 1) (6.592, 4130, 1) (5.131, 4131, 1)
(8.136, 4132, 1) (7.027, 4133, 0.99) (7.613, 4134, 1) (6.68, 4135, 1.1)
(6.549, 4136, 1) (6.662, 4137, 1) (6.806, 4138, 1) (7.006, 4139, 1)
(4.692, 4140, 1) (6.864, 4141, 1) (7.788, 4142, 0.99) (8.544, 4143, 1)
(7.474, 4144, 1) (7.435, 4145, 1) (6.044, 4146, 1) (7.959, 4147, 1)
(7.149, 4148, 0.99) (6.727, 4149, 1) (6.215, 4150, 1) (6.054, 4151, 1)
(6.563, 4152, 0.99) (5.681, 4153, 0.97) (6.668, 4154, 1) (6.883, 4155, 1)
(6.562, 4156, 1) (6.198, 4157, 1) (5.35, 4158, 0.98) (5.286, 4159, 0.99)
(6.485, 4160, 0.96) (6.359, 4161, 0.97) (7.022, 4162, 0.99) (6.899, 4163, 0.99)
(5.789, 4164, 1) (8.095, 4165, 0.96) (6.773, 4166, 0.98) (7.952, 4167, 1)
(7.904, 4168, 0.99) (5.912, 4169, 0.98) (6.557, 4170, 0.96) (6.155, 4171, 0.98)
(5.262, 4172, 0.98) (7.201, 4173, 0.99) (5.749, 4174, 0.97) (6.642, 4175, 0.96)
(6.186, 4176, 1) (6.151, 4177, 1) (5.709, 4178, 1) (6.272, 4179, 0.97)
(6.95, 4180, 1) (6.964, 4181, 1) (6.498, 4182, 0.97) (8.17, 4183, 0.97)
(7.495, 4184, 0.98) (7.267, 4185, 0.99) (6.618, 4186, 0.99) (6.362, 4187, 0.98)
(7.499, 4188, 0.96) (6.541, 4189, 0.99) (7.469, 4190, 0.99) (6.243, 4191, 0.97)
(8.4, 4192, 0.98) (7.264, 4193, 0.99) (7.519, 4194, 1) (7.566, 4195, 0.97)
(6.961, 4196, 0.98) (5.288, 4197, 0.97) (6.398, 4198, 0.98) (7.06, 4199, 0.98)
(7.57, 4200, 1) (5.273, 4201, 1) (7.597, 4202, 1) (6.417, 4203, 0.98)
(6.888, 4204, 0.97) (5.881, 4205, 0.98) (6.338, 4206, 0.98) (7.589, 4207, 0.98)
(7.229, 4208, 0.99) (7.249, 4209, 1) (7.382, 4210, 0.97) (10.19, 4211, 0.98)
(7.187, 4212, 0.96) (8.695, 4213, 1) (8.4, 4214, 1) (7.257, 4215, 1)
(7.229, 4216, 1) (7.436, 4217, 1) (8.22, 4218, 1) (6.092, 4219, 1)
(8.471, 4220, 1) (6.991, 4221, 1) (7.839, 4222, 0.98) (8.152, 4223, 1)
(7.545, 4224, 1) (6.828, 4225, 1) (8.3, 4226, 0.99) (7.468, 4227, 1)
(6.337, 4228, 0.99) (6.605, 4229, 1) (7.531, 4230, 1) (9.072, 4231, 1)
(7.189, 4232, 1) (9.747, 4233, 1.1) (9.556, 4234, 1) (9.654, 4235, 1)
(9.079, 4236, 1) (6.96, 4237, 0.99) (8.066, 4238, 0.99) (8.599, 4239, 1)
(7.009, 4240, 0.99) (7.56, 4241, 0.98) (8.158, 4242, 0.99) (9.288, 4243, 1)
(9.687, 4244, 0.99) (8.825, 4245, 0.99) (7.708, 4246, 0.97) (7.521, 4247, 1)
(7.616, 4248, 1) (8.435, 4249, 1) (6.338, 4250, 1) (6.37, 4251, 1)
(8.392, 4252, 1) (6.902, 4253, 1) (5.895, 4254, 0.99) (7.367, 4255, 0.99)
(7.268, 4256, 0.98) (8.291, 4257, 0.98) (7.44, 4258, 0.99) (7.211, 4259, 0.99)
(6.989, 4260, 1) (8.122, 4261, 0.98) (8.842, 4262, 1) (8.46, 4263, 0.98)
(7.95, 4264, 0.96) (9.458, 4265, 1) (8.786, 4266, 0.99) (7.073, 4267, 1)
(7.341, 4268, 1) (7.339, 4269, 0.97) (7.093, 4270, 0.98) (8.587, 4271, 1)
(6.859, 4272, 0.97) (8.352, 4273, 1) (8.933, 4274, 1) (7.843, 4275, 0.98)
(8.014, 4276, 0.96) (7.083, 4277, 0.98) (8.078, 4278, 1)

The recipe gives 0.146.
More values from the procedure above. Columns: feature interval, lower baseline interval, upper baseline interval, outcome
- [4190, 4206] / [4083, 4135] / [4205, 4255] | 0.13 mag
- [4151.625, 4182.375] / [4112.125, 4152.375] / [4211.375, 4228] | 0.13 mag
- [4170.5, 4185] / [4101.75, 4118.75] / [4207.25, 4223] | 0.16 mag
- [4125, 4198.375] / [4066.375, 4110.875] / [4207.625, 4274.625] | 0.14 mag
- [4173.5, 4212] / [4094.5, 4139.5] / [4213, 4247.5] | 0.12 mag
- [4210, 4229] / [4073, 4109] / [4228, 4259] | 0.03 mag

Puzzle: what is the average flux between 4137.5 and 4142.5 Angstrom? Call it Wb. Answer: 6.63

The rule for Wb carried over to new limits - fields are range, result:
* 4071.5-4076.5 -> 6.73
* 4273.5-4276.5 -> 8.26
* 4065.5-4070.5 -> 7.25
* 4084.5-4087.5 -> 9.27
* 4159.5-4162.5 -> 6.62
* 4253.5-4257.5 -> 7.21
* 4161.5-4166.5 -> 6.92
